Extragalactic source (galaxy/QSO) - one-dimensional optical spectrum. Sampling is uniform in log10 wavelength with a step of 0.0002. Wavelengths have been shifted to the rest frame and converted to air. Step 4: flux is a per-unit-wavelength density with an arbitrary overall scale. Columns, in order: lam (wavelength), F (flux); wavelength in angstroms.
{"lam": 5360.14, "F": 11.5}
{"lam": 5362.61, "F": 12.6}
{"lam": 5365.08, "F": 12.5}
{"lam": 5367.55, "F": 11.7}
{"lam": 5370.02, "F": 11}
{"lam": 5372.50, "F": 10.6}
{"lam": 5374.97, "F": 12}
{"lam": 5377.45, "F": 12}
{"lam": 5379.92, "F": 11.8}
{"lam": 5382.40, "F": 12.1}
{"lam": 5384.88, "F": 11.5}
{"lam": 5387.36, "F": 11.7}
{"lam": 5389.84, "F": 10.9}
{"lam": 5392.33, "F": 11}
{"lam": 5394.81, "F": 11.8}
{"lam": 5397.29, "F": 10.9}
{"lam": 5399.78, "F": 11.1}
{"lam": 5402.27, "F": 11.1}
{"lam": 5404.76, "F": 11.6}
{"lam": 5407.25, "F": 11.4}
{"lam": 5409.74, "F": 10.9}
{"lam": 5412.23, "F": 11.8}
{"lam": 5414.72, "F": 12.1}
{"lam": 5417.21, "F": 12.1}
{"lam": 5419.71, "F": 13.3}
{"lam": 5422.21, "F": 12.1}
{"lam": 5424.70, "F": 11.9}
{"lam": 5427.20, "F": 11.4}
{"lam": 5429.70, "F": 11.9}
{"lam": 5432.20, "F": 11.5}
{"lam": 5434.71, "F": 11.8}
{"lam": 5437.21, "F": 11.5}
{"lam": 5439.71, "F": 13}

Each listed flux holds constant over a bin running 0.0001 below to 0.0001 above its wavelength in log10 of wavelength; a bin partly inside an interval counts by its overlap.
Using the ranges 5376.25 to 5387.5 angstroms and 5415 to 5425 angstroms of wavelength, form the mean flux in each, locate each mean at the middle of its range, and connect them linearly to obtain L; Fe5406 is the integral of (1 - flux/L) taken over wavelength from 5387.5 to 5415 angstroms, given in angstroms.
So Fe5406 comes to 1.8 angstroms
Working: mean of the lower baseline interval 11.8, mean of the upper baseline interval 12.4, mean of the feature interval 11.3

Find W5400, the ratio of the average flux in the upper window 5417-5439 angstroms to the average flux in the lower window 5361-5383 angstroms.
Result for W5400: 1.01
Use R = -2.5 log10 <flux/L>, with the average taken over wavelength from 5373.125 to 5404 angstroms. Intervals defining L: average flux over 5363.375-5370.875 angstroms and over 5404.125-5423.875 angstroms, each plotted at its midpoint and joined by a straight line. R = 0.04 mag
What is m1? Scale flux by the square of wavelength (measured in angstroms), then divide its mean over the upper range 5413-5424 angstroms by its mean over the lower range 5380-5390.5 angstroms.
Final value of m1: 1.08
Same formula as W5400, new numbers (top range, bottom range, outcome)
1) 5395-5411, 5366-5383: 0.97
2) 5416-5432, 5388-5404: 1.08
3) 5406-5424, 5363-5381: 1.02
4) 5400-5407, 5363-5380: 0.97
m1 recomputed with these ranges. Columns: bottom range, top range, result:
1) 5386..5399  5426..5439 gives 1.05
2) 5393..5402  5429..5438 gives 1.05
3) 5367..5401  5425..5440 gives 1.05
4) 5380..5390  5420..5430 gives 1.04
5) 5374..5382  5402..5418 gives 0.98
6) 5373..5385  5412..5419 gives 1.04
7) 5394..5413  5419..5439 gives 1.06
